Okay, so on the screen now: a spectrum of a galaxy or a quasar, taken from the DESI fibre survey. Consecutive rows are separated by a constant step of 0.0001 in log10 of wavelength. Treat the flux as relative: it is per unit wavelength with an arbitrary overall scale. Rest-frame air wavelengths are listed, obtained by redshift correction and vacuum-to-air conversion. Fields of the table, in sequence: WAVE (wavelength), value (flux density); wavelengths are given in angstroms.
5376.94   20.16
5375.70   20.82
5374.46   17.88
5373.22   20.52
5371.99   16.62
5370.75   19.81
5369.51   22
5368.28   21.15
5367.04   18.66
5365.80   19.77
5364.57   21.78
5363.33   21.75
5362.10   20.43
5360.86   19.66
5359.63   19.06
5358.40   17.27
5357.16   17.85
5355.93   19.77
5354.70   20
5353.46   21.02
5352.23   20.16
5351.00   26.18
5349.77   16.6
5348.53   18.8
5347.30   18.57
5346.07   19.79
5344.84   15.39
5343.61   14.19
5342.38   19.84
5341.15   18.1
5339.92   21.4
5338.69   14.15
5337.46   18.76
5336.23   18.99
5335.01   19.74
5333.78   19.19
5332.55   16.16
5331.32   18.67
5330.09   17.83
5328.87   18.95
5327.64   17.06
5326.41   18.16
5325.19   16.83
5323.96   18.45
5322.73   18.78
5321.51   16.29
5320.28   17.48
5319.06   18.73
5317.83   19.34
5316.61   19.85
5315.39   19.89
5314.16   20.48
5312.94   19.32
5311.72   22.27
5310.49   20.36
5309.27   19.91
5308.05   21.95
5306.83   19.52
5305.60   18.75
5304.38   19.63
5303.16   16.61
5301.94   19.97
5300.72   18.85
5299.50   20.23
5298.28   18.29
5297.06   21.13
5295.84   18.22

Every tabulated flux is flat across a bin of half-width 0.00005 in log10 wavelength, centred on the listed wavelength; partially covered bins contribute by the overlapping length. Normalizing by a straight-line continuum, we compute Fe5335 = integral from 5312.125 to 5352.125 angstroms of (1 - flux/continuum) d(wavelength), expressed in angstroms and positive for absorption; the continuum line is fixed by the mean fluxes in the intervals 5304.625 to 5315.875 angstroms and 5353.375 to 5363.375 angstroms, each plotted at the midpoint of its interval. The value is 2.7 angstroms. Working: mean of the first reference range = 20.2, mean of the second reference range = 19.5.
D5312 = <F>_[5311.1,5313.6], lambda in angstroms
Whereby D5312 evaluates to 20.8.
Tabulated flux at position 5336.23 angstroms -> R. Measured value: 18.99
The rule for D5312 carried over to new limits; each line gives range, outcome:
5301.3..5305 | 18.8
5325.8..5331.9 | 18.1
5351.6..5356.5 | 20.3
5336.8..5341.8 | 18.1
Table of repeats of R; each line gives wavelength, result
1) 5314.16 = 20.48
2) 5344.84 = 15.39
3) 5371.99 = 16.62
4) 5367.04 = 18.66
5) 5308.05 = 21.95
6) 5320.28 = 17.48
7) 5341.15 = 18.1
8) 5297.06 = 21.13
